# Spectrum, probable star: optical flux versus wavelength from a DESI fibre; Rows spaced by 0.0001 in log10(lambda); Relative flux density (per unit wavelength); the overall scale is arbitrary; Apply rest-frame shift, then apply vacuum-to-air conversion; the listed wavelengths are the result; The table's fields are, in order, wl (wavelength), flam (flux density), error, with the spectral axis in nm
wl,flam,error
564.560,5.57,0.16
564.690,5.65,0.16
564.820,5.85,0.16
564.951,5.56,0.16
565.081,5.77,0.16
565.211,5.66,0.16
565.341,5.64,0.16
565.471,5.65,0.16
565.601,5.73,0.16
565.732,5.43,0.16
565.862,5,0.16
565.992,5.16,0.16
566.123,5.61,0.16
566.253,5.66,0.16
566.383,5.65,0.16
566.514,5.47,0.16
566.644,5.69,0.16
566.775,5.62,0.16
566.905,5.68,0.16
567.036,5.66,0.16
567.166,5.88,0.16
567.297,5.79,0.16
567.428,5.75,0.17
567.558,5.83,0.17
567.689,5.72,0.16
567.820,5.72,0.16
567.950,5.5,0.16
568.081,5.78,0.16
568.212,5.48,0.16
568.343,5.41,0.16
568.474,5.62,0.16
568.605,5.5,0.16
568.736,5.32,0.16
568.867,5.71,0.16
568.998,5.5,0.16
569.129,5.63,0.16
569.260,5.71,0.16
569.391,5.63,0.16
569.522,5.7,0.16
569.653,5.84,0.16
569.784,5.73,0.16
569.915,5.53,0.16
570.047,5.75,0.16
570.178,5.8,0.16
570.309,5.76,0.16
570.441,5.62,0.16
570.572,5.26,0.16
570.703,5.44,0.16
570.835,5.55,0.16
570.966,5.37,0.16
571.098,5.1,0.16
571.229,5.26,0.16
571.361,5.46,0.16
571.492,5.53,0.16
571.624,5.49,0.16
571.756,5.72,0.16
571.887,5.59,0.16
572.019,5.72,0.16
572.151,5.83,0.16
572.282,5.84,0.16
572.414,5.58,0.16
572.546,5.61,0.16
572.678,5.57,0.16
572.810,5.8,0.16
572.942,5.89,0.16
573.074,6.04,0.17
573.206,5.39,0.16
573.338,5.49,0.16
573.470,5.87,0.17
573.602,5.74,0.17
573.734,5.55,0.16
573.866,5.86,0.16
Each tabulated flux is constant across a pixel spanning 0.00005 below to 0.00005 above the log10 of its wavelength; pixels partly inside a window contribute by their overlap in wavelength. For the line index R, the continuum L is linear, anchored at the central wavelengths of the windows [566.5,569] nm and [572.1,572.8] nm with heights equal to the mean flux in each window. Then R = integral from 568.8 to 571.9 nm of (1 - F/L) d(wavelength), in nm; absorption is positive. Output 0.05 nm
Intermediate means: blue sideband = 5.64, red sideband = 5.69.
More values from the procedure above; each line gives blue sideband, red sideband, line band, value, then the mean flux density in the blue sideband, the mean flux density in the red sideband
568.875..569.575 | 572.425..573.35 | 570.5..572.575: 0.05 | 5.64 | 5.69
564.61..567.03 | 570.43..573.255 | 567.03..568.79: -0.02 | 5.58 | 5.58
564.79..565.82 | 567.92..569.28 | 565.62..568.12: -0.01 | 5.64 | 5.55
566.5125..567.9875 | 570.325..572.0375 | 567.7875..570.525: -0.02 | 5.71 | 5.47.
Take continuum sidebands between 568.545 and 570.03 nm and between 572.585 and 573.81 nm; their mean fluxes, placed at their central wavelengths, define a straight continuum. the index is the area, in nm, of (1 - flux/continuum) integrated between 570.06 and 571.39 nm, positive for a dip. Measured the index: 0.04 nm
